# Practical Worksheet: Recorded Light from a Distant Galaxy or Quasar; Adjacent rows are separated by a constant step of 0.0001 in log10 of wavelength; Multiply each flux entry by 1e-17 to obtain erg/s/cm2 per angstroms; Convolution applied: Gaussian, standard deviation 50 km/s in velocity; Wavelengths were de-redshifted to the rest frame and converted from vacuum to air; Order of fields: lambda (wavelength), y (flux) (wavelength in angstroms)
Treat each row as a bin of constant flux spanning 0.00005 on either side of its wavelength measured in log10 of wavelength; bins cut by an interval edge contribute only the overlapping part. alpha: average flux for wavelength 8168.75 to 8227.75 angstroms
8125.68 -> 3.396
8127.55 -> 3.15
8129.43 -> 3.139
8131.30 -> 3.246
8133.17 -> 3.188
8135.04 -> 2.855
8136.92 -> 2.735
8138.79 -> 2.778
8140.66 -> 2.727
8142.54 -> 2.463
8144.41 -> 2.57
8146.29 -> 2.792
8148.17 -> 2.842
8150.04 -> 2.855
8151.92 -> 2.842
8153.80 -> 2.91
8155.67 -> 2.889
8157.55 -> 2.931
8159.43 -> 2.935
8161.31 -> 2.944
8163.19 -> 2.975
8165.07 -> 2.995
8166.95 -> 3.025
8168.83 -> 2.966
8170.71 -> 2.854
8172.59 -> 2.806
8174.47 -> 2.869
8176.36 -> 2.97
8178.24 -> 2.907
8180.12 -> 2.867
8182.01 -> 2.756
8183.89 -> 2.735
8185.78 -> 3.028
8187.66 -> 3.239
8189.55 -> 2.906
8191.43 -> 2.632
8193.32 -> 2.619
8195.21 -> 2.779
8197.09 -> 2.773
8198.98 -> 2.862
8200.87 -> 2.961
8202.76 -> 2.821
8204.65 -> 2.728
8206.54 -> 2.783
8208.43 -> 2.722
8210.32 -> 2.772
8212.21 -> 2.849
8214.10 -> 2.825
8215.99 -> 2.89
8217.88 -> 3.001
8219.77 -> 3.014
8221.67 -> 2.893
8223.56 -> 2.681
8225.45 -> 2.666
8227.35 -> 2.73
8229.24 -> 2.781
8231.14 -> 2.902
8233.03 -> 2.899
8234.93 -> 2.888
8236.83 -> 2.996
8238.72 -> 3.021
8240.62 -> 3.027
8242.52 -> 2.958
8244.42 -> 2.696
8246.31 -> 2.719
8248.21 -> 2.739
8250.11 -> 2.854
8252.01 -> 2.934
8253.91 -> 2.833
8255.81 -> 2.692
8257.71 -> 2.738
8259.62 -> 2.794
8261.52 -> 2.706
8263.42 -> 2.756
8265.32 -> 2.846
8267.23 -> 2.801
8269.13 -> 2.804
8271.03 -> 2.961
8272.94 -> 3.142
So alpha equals 2.84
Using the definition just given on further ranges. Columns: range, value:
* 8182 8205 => 2.84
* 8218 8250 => 2.85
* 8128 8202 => 2.88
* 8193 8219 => 2.82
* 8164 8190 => 2.92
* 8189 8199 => 2.75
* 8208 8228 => 2.83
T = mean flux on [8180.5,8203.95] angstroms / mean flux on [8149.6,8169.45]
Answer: 1.0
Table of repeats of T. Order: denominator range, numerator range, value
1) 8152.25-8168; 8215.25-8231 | 0.96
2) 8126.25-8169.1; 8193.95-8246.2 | 0.98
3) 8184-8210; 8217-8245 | 1.02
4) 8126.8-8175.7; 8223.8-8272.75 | 0.98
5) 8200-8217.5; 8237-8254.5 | 1.02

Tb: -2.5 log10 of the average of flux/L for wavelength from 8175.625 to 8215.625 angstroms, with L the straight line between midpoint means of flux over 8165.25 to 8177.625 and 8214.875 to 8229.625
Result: 0.017 mag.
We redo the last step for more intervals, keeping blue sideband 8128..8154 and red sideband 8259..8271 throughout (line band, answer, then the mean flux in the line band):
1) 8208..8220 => -0.017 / 2.87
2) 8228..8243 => -0.044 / 2.93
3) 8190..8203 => 0.019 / 2.78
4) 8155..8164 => -0.032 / 2.93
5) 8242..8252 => 0.003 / 2.8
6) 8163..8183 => -0.024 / 2.91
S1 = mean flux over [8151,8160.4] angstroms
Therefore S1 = 2.9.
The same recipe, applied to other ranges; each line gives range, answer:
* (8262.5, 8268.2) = 2.8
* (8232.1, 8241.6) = 2.96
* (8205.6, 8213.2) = 2.78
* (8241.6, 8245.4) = 2.83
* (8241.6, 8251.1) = 2.79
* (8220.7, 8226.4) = 2.75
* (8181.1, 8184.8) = 2.75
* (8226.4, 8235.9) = 2.84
